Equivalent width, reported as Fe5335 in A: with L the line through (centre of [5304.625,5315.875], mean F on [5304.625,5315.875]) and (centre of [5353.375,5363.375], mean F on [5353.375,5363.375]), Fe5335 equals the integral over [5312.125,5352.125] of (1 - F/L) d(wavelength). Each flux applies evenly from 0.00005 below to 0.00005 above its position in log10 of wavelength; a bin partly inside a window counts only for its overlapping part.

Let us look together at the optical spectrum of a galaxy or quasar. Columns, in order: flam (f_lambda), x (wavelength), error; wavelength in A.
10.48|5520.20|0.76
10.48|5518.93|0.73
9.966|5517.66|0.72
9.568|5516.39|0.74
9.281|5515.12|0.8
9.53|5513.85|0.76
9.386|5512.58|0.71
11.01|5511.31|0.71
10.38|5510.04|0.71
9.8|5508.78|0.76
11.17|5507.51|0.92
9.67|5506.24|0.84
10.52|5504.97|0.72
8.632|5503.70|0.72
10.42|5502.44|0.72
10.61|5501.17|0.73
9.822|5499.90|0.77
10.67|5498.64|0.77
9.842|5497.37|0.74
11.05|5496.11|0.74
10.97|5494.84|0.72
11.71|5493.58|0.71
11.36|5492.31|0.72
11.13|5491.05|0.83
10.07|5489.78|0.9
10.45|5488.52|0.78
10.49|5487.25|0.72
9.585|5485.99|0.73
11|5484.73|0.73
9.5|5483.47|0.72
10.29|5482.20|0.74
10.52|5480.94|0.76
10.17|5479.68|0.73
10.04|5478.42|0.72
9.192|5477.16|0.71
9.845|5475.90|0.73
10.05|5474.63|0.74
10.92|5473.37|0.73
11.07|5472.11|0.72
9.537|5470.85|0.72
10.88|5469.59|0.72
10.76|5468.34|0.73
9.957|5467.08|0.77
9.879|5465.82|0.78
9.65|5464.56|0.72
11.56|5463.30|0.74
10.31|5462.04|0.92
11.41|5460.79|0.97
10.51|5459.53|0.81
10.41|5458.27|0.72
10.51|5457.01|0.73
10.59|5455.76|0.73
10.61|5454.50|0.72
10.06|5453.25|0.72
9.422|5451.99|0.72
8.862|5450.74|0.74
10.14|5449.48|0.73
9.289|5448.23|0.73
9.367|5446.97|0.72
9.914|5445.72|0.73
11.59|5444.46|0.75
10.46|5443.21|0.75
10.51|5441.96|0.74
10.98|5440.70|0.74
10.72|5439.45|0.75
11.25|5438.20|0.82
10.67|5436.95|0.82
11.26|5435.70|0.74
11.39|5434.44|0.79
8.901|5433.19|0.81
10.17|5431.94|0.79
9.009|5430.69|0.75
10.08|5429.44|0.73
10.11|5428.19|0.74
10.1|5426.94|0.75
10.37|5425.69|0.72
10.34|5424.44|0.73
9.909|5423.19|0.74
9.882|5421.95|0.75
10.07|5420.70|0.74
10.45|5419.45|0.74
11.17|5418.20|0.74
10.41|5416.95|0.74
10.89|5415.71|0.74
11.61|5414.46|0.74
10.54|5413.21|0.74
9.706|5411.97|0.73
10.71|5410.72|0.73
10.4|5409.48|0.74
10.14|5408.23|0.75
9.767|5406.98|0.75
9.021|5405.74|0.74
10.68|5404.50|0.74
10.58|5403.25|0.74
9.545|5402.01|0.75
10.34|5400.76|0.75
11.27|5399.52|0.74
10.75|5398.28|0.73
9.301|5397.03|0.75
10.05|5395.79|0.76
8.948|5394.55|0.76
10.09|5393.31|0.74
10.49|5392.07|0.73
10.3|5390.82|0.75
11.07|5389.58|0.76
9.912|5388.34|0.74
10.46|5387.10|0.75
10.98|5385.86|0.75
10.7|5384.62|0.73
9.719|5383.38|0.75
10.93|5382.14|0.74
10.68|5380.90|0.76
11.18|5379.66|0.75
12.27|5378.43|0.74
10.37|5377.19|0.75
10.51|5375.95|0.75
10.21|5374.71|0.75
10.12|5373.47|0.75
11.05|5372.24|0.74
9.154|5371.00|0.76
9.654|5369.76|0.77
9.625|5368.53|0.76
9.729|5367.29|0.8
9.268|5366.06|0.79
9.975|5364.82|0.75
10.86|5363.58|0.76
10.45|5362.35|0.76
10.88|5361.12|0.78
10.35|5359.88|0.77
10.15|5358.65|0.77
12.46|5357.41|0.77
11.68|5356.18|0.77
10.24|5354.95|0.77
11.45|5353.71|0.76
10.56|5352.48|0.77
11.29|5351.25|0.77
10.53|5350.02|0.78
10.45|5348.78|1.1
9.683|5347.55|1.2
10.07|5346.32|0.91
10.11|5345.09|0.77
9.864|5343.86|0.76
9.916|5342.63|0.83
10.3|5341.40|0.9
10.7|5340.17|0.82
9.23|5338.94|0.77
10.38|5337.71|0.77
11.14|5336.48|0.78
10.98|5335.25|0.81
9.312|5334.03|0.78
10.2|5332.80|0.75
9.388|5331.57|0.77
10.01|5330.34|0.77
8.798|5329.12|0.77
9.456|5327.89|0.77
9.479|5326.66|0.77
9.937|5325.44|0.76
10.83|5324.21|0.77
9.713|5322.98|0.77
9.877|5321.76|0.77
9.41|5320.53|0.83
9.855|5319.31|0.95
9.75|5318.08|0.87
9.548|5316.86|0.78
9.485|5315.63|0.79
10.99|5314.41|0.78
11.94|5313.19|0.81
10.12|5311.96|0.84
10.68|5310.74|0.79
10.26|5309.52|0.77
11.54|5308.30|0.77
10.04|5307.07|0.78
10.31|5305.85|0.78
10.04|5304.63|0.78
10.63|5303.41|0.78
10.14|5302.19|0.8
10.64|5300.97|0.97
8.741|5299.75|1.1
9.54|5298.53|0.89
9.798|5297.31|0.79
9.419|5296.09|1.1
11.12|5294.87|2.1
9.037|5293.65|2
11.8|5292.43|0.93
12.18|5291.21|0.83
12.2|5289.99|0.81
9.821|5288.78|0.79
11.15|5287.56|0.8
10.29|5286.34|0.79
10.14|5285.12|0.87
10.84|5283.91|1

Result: 2.5 A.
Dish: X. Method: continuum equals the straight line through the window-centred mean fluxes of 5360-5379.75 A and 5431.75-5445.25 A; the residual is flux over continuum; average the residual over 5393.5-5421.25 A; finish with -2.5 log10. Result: 0.03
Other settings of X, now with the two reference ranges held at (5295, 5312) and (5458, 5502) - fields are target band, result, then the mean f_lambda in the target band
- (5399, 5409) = 0.02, 10.2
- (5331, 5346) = 0.01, 10.1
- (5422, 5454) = 0.02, 10.2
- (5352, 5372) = -0.02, 10.4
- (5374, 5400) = -0.02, 10.5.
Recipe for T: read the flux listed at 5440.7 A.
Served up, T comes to 10.98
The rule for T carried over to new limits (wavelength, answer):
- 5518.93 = 10.48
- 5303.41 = 10.63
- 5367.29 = 9.729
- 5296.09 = 9.419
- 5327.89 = 9.456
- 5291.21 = 12.18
